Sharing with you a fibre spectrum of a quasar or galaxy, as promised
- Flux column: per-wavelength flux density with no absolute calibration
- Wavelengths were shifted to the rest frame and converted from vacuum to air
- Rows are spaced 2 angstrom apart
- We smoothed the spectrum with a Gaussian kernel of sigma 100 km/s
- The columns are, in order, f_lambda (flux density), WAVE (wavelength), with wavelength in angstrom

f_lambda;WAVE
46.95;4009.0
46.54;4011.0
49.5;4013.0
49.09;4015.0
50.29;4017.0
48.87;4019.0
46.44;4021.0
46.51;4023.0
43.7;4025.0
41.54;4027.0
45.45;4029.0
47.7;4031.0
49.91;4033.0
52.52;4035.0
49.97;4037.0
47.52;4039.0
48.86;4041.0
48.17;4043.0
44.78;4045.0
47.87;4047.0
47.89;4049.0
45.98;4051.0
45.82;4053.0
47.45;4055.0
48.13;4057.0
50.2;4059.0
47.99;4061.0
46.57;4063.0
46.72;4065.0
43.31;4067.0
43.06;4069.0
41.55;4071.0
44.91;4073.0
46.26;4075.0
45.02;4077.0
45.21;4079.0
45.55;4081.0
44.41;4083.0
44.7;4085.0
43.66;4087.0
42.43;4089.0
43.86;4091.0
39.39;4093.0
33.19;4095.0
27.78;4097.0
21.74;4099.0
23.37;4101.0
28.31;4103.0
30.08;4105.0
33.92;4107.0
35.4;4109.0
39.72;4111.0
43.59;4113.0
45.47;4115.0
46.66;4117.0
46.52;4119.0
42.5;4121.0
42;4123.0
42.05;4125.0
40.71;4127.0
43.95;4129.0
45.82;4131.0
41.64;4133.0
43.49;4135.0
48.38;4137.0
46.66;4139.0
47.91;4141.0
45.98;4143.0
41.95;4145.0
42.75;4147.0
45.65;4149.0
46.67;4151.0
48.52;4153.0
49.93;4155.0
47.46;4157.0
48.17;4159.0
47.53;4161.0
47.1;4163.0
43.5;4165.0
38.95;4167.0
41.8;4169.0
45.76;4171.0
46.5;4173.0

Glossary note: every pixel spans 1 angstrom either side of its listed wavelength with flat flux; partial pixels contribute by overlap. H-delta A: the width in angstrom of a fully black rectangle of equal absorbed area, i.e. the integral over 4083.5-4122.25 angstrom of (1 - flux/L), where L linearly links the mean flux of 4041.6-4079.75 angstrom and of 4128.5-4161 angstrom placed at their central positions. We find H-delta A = 7.1 angstrom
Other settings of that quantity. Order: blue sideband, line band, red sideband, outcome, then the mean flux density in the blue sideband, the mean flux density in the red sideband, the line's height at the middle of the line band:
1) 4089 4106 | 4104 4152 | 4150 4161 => -3.3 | 31.6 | 48.1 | 40.3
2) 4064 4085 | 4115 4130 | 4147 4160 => 0.9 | 44.6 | 47.3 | 46.3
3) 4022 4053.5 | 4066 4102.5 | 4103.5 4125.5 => 2.9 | 47.2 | 40.4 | 43.1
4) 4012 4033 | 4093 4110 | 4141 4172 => 6.0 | 47.1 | 45.5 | 46.2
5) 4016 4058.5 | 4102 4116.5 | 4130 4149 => 2.8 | 47.4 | 45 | 45.7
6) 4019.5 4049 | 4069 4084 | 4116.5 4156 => 0.6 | 47.3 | 45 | 46.3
